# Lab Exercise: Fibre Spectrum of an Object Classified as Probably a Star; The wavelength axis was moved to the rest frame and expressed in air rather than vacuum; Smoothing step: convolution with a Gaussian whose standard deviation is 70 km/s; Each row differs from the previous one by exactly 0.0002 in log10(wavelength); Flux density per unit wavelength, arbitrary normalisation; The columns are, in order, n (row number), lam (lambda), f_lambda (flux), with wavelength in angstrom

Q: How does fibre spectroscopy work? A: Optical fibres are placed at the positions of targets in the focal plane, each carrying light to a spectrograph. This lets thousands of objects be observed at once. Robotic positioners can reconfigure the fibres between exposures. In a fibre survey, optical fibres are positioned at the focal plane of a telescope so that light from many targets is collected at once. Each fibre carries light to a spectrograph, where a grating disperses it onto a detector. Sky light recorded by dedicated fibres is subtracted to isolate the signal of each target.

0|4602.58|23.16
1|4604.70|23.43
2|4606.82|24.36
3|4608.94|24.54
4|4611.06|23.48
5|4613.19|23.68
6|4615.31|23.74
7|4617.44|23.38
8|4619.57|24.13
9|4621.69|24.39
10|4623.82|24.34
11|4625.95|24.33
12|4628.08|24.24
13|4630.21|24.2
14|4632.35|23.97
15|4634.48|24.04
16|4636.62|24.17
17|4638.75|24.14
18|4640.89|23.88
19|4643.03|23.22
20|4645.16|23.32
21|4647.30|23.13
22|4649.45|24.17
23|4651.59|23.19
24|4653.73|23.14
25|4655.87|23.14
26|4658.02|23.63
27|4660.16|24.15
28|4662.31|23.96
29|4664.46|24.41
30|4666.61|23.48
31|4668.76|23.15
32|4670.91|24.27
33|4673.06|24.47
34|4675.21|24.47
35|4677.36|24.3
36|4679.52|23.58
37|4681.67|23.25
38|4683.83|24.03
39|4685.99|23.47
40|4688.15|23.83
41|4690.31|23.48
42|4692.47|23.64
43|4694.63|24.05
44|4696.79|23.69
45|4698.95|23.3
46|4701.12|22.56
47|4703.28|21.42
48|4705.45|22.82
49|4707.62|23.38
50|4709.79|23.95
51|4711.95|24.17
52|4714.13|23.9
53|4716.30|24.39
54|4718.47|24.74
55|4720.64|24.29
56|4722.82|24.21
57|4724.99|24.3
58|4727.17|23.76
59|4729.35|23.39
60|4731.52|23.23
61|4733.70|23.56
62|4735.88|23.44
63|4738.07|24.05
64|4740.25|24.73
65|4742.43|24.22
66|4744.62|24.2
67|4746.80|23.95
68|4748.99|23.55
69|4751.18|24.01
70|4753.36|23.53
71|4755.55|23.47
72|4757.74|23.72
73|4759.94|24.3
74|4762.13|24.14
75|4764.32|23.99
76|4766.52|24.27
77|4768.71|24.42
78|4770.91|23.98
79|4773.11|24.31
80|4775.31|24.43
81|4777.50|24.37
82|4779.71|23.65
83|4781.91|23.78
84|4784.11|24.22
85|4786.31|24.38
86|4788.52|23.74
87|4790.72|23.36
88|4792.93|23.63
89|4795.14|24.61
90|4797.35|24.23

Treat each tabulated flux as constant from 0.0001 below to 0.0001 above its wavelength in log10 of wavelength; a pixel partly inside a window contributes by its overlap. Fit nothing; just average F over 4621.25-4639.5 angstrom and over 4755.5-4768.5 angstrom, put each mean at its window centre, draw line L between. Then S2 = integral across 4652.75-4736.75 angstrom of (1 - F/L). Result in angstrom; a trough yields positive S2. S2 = 1.5 angstrom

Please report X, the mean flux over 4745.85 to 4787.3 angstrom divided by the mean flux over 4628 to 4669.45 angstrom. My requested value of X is 1.0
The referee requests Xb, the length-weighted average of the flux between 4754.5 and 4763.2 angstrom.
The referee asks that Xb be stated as 23.9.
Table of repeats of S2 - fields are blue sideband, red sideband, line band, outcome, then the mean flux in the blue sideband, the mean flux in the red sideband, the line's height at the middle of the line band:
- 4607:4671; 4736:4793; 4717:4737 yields 0.1 angstrom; 23.8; 24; 24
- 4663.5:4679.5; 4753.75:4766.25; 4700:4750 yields 0.4 angstrom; 24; 23.9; 24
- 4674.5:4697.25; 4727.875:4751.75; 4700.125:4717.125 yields 0.4 angstrom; 23.8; 23.8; 23.8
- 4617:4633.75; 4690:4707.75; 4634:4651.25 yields 0.1 angstrom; 24.2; 23.1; 23.9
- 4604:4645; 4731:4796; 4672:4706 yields 0.6 angstrom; 24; 24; 24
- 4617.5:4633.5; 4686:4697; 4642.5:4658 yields 0.4 angstrom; 24.2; 23.7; 24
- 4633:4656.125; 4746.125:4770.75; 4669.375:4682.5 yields -0.2 angstrom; 23.6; 23.9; 23.7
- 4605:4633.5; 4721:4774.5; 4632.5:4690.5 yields 0.6 angstrom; 24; 24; 24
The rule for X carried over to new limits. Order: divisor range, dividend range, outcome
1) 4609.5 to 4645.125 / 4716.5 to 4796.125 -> 1.00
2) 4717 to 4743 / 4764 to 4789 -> 1.01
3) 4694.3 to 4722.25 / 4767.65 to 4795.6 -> 1.02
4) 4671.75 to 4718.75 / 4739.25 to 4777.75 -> 1.02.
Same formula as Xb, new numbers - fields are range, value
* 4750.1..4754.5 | 23.8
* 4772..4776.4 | 24.3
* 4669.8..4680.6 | 24.2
